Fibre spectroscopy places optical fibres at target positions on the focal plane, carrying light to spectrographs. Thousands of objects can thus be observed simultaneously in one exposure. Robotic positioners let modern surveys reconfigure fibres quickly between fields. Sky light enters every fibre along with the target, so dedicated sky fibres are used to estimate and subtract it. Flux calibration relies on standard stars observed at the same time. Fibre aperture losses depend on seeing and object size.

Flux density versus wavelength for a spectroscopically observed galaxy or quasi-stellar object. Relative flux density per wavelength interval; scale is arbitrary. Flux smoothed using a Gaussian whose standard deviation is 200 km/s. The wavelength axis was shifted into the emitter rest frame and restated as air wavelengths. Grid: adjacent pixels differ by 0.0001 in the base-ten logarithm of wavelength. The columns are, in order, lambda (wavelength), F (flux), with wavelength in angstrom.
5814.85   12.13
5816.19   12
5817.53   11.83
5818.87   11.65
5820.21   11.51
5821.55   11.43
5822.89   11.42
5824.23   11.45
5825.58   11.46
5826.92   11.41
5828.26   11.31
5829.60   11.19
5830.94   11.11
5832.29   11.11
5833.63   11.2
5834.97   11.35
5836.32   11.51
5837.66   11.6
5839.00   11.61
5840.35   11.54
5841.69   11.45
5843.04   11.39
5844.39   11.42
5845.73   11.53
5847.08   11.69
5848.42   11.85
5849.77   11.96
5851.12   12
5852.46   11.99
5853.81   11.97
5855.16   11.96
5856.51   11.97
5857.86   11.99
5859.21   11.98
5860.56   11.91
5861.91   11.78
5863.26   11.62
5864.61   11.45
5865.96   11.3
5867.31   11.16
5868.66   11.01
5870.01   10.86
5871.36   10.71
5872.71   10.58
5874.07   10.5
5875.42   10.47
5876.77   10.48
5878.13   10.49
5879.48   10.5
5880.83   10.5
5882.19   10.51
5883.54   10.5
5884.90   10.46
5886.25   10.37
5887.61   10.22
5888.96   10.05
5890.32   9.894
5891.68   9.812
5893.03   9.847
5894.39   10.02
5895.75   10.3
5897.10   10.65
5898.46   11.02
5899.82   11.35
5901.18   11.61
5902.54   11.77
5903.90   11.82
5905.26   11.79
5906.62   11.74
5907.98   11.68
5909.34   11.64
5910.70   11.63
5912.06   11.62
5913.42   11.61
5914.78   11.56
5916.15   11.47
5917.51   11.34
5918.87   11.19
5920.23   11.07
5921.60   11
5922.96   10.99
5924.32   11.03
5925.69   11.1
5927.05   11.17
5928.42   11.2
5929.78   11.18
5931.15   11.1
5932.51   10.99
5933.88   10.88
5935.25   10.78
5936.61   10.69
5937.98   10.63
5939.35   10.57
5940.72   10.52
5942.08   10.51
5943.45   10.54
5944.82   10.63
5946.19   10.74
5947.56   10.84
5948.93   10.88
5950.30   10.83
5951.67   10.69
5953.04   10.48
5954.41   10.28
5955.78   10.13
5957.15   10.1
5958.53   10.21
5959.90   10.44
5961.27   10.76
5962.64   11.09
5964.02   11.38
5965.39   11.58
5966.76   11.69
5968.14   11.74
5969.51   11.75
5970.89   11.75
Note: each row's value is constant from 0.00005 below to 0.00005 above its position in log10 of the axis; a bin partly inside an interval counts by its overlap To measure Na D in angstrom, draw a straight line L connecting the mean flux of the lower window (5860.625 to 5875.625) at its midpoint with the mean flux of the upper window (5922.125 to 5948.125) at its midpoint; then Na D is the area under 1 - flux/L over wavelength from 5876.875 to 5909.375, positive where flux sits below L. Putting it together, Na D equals 0.74 angstrom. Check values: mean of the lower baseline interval 11.1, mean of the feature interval 10.7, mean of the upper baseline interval 10.8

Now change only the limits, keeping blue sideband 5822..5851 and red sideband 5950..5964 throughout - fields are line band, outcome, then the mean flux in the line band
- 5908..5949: -1.1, 11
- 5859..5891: 1.1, 10.8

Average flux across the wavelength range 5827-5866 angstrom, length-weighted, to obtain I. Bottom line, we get 11.6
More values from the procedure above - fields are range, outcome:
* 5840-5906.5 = 11.1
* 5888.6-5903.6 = 10.6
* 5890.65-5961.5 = 10.9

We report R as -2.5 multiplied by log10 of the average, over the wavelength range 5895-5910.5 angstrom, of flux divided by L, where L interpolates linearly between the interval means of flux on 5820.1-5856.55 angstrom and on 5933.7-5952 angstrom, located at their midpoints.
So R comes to -0.04 mag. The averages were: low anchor 11.5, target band 11.4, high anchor 10.7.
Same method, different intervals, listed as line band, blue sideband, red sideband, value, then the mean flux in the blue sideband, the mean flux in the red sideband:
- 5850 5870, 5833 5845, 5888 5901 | -0.06 mag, 11.4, 10.4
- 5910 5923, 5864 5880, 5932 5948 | -0.06 mag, 10.8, 10.7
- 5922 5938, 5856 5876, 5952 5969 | 0.00 mag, 11.3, 10.8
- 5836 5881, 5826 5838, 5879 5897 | -0.06 mag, 11.3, 10.2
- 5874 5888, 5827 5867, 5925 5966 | 0.09 mag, 11.6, 10.8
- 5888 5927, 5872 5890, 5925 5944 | -0.05 mag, 10.4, 10.8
